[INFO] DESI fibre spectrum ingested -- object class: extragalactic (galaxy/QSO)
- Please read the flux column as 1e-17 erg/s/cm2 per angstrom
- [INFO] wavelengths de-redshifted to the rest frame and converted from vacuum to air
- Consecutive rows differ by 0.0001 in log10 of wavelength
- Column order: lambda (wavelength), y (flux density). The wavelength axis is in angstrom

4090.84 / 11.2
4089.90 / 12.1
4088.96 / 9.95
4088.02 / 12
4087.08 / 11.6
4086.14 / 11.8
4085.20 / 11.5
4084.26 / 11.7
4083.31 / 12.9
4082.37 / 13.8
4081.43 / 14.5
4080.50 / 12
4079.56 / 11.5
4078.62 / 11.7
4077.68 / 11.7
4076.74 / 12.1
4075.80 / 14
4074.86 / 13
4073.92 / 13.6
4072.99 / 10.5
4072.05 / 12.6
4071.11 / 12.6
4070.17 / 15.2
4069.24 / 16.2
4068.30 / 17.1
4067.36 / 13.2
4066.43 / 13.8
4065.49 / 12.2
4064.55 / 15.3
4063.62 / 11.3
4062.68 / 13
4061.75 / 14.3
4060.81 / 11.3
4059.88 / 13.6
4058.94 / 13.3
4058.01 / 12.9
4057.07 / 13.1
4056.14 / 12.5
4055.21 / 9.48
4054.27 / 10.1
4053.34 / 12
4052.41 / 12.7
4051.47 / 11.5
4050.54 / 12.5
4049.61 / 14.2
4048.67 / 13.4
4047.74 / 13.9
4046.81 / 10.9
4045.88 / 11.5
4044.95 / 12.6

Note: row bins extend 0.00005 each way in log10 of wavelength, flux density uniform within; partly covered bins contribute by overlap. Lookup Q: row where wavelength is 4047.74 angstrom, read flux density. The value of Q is 13.9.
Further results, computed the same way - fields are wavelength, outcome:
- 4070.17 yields 15.2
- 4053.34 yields 12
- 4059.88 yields 13.6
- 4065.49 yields 12.2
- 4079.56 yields 11.5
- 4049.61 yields 14.2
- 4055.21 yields 9.48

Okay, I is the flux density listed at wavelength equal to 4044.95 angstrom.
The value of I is 12.6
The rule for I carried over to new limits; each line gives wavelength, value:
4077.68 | 11.7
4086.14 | 11.8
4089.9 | 12.1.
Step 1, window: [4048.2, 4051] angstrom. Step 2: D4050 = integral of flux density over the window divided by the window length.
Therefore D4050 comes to 13.4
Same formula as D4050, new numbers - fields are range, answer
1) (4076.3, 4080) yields 11.7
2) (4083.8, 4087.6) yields 11.7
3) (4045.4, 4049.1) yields 12.4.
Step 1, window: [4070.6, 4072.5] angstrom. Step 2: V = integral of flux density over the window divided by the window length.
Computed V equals 12.6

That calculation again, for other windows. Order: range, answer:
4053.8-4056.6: 10.7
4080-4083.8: 13.3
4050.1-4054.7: 11.8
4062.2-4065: 13.2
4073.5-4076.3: 13.5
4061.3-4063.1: 13.7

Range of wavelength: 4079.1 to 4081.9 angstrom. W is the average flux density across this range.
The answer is 12.7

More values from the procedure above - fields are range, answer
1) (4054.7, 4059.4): 12.2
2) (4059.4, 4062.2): 13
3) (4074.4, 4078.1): 12.7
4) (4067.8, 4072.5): 14.7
